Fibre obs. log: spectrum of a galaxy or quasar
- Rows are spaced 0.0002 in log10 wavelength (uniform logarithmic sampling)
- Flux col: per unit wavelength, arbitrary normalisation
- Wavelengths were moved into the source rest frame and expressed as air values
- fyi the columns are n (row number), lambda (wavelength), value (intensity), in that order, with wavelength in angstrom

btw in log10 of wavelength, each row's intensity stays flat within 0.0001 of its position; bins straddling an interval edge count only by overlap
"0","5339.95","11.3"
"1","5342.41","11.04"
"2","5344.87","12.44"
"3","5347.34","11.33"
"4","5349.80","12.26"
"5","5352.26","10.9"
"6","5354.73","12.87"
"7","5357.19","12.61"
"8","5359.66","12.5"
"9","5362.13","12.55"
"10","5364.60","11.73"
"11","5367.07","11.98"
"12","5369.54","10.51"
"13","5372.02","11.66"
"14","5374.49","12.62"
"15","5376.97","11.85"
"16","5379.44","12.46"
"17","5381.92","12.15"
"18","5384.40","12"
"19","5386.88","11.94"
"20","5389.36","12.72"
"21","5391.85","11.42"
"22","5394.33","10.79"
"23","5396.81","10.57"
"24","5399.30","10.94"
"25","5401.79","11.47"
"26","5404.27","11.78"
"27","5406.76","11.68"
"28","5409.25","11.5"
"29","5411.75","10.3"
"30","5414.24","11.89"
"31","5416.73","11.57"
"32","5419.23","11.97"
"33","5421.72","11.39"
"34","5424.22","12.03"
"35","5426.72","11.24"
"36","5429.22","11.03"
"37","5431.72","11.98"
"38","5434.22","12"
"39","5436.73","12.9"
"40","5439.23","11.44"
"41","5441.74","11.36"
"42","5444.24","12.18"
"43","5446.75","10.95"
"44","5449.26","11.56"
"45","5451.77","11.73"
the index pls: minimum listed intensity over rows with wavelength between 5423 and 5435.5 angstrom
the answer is 11.03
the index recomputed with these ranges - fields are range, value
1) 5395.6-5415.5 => 10.3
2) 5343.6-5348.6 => 11.33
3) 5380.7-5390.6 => 11.94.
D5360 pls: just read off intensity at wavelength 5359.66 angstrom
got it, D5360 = 12.5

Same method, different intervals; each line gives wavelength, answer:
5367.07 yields 11.98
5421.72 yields 11.39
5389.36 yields 12.72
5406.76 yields 11.68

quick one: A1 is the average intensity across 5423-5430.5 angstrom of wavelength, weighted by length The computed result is 11.4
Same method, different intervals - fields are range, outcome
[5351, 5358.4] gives 12.1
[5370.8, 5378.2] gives 12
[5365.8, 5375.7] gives 11.7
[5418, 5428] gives 11.7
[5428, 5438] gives 12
